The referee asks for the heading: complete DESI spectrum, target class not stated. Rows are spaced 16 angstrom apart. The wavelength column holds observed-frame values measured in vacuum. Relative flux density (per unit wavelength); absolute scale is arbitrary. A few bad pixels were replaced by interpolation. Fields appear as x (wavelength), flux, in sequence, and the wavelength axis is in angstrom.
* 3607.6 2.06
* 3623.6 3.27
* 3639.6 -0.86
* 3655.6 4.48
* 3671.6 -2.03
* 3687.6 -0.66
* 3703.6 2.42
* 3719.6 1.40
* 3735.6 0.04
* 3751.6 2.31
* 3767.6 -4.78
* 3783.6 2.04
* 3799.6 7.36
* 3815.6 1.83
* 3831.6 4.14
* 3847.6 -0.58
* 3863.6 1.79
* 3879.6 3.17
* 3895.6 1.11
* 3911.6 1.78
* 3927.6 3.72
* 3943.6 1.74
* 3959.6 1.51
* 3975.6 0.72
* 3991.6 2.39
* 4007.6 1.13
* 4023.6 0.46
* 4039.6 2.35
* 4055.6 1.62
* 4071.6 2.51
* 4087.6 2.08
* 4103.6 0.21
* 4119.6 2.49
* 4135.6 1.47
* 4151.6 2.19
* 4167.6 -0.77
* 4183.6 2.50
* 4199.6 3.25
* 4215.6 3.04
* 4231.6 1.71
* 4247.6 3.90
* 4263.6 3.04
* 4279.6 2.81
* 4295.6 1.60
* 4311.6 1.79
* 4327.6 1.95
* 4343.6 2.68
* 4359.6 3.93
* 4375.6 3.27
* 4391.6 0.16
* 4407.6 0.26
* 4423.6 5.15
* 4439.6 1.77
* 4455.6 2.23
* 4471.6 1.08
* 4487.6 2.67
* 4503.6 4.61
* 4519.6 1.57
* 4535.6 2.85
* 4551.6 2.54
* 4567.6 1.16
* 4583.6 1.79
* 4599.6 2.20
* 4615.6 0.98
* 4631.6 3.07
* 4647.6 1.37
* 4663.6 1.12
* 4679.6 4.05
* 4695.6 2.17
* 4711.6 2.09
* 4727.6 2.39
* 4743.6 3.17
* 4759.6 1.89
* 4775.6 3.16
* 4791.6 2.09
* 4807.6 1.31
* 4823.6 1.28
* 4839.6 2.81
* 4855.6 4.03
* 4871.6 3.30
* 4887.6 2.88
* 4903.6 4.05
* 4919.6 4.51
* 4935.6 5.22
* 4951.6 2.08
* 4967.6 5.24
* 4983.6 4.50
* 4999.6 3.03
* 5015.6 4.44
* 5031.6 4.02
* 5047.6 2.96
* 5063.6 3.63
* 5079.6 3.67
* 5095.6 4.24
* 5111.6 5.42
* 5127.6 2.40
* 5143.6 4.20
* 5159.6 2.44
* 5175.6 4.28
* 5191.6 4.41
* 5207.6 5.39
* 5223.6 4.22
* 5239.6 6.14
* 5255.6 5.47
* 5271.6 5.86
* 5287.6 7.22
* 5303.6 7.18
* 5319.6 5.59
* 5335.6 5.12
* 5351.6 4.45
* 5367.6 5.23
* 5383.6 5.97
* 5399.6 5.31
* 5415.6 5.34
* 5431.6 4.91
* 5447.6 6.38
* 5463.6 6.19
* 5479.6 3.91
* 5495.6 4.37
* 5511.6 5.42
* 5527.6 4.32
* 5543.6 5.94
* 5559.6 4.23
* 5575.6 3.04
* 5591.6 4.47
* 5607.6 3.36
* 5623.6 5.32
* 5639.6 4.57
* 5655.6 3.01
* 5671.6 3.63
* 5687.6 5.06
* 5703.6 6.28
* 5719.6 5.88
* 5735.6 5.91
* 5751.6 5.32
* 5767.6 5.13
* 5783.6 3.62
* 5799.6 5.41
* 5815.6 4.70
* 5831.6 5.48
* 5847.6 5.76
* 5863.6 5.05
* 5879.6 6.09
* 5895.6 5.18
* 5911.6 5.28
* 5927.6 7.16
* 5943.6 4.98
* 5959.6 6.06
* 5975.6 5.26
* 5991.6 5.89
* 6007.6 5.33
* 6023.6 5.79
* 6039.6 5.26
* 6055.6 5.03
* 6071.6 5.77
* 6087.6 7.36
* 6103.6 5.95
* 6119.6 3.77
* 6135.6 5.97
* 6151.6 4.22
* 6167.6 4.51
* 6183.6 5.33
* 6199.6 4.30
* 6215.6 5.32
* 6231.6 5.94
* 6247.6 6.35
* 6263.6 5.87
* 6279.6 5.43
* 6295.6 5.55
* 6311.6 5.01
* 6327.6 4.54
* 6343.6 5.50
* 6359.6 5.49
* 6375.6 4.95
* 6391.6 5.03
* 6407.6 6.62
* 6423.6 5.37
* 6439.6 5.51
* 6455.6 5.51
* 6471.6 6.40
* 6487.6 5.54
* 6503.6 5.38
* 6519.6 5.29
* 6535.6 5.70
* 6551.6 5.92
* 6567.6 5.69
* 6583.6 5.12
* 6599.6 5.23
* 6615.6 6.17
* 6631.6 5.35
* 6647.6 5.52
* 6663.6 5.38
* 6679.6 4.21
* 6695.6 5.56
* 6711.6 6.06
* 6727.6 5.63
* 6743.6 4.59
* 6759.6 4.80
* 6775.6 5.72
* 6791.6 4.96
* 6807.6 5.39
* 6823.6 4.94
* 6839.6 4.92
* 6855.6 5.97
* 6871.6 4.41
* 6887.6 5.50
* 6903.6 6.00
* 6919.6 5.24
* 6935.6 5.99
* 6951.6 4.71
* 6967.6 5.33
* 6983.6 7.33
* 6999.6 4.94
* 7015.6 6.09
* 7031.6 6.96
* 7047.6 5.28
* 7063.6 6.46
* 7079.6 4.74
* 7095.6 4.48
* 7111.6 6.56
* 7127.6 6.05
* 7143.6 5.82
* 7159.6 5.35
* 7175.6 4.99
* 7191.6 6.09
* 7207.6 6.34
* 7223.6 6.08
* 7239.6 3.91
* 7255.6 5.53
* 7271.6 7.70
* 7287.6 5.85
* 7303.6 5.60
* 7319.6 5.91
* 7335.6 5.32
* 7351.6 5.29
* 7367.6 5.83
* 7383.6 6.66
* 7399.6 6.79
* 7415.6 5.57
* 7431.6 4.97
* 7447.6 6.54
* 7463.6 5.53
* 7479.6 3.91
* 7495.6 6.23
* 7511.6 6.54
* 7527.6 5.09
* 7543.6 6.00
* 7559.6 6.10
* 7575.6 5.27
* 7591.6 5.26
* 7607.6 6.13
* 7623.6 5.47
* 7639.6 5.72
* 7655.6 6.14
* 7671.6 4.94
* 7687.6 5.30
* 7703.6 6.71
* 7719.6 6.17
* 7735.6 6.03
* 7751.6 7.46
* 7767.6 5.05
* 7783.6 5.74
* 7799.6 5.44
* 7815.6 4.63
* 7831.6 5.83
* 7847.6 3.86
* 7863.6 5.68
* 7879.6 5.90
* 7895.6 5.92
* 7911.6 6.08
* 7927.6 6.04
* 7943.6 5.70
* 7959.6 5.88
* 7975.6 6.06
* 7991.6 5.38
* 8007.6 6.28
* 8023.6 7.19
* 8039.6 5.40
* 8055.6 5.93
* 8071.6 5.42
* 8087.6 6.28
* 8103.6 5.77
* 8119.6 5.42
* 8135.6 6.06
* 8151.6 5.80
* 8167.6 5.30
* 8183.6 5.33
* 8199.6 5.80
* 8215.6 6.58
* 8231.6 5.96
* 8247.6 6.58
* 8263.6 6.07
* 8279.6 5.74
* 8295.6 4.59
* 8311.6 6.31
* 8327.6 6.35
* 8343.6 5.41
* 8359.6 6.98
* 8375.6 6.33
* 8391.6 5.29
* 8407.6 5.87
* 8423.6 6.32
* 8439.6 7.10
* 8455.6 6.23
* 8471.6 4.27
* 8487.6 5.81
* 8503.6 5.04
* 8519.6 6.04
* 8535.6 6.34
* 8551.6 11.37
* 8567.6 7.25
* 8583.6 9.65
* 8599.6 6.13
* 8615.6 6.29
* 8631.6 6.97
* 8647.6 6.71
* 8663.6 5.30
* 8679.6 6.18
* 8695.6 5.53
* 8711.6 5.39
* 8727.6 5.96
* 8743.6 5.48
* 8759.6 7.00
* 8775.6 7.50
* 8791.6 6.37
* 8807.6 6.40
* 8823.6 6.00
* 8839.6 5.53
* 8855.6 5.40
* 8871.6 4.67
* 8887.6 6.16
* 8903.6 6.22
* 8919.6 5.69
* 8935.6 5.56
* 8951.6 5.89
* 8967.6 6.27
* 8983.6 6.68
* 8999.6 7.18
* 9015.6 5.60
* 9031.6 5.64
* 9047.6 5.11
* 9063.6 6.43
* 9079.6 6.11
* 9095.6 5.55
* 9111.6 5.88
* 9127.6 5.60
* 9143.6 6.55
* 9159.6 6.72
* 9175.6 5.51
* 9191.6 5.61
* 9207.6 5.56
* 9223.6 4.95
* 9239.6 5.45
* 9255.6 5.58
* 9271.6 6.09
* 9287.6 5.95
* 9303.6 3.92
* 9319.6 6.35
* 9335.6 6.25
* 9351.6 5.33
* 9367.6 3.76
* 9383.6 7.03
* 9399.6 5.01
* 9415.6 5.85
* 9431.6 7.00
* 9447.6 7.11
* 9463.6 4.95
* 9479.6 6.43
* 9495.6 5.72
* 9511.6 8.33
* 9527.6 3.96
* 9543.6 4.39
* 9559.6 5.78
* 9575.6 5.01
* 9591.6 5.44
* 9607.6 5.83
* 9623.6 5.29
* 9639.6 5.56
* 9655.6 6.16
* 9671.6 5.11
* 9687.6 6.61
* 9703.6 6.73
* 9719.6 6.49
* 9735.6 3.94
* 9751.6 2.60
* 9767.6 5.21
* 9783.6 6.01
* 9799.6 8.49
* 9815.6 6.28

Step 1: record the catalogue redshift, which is 0.30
